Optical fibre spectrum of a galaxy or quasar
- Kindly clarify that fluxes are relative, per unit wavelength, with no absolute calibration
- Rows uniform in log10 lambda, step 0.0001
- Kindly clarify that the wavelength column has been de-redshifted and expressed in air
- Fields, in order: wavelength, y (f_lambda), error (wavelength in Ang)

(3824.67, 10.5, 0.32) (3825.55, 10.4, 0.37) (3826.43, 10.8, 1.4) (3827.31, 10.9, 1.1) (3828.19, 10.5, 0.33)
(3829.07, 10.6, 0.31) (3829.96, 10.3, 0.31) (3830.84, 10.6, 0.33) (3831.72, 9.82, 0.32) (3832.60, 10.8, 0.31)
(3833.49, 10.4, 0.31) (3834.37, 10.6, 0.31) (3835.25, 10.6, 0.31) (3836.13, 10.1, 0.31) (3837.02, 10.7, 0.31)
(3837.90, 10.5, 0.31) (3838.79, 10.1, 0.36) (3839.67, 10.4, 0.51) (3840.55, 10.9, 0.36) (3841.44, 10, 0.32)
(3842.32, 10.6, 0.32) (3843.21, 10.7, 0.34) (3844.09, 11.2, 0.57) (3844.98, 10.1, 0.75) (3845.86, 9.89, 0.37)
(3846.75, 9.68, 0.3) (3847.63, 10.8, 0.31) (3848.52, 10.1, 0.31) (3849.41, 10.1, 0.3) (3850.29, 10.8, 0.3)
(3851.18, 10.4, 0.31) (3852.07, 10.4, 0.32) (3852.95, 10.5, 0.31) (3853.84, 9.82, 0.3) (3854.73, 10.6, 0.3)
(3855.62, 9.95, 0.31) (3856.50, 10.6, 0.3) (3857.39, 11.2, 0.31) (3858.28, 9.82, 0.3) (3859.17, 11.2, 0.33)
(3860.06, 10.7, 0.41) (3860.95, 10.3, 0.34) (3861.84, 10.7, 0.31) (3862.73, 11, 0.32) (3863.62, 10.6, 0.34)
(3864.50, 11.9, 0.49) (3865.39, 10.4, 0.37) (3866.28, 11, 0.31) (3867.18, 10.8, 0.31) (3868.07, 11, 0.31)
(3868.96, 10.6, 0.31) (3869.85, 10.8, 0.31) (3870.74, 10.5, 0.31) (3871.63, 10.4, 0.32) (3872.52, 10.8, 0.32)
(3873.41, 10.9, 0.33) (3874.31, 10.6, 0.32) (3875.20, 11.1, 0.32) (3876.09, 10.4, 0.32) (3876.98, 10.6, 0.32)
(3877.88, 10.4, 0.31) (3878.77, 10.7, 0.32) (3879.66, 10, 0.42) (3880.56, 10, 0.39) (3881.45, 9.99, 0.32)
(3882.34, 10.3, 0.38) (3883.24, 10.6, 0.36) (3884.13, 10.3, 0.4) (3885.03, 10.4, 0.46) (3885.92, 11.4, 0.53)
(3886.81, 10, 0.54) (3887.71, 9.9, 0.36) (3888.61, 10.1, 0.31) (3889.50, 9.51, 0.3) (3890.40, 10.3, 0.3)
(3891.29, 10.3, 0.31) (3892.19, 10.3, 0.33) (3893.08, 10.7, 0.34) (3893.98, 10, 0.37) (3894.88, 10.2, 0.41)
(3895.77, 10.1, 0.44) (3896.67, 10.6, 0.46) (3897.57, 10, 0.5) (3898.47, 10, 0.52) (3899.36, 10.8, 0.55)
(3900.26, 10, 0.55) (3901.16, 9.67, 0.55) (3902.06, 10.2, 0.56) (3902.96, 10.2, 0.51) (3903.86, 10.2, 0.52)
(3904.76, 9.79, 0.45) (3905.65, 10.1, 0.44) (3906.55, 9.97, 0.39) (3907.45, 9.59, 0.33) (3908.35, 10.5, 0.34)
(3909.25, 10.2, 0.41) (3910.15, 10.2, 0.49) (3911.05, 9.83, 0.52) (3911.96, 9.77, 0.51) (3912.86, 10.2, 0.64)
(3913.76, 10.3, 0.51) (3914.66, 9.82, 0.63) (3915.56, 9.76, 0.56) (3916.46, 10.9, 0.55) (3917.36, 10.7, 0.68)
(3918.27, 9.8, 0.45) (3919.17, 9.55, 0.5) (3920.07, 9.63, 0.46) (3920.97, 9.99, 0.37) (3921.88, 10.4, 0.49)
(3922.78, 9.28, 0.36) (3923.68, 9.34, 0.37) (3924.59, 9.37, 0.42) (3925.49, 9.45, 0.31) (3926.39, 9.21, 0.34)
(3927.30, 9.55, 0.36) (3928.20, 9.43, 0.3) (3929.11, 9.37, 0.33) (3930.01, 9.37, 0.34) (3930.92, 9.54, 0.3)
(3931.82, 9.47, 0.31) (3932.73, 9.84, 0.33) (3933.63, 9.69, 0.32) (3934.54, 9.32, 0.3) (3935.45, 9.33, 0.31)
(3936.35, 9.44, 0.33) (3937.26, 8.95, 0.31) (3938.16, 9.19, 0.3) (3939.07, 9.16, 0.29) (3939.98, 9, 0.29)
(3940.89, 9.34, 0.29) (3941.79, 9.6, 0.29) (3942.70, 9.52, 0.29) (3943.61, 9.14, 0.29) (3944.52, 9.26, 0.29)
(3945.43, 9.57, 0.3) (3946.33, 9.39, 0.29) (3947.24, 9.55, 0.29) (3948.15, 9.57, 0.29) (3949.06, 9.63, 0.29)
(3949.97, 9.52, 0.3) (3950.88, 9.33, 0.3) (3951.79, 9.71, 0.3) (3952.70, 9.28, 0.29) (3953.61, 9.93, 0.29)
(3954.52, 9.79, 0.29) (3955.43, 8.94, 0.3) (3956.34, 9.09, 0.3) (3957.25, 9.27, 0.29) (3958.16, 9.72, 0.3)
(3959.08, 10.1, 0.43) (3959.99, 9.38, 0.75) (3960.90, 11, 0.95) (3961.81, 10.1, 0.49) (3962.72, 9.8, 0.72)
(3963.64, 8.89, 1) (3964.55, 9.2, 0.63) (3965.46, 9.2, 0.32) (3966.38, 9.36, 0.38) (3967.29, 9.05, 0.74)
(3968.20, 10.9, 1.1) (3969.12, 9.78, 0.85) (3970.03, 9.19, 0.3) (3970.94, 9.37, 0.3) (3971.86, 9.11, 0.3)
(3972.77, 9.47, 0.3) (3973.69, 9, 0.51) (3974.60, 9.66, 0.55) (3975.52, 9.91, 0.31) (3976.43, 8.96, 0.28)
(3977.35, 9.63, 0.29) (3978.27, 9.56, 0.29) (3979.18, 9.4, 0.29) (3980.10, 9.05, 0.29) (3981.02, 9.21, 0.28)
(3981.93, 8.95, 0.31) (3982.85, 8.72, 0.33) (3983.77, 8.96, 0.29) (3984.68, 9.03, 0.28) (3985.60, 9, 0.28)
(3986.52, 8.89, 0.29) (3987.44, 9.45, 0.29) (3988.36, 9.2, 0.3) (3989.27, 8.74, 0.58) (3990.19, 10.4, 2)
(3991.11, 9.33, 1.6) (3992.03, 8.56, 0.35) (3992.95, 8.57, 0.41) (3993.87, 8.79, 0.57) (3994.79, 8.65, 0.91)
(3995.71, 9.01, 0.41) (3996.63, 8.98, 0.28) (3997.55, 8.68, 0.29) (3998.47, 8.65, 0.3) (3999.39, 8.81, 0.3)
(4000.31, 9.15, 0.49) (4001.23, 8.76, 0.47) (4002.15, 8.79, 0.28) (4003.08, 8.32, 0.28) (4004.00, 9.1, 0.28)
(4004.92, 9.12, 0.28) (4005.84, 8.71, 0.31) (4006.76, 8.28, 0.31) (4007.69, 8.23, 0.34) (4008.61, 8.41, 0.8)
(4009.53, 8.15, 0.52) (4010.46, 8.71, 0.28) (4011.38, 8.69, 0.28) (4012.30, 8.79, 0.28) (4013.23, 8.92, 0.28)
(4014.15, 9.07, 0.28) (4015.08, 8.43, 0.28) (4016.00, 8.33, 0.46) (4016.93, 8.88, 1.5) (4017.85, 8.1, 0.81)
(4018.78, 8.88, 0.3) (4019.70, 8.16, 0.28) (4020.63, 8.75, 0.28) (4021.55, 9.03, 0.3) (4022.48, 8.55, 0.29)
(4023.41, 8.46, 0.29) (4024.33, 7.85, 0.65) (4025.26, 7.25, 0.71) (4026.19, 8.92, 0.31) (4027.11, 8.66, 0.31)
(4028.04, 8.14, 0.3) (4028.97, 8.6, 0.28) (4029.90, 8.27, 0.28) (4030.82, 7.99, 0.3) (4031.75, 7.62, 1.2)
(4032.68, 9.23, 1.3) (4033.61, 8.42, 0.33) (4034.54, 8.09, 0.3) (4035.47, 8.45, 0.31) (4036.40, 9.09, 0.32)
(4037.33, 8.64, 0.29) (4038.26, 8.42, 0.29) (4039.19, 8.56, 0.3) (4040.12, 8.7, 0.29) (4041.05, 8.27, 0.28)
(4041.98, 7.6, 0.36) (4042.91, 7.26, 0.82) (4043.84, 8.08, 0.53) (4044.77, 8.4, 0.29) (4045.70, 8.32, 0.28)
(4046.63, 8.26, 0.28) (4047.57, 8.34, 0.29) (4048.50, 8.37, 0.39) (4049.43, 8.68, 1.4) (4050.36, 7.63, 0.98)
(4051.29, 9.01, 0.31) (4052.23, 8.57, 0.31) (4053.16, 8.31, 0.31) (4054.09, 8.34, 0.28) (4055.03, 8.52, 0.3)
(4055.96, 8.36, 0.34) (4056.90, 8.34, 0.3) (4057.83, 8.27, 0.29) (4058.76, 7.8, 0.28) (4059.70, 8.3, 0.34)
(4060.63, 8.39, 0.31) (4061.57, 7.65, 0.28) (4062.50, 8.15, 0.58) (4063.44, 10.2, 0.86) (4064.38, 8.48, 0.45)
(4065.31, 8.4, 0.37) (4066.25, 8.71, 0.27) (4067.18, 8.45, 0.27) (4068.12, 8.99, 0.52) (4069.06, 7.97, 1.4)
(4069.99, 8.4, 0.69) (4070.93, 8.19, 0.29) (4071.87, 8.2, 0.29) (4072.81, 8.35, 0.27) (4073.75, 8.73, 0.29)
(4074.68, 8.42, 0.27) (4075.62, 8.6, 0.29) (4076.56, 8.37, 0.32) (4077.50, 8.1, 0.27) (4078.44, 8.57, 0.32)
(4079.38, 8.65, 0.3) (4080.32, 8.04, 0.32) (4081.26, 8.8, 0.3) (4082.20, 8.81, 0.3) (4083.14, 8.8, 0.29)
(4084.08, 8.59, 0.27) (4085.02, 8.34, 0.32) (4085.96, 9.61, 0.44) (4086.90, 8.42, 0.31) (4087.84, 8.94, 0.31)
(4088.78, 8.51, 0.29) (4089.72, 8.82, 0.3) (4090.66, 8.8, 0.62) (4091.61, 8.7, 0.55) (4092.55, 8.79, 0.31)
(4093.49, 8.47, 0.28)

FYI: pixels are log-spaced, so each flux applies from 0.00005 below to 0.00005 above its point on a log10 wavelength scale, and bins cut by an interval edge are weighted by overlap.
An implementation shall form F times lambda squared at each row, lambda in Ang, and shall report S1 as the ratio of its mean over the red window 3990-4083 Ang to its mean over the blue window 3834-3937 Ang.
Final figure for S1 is 0.9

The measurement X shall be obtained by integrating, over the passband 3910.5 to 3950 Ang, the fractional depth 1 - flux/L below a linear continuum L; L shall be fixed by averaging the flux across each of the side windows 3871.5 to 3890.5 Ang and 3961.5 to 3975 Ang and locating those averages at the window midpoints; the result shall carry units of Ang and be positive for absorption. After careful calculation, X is 1.11 Ang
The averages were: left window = 10.4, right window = 9.47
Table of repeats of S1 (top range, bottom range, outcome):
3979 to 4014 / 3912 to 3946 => 0.96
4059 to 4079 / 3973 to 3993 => 0.96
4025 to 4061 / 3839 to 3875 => 0.87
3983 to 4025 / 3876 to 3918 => 0.91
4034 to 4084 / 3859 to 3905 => 0.88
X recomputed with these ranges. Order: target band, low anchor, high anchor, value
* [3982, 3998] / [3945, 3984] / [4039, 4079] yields 0.3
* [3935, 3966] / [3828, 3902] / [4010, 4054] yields -0.2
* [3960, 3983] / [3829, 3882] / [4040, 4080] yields -0.4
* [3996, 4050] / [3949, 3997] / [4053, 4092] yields 2.7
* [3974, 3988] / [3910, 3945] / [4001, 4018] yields -0.4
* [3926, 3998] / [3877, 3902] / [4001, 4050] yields -0.6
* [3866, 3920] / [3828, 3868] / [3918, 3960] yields -1.6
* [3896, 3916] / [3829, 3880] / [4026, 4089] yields -0.1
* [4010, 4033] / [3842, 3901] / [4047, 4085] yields 1.1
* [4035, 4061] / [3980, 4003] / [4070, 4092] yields 1.1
